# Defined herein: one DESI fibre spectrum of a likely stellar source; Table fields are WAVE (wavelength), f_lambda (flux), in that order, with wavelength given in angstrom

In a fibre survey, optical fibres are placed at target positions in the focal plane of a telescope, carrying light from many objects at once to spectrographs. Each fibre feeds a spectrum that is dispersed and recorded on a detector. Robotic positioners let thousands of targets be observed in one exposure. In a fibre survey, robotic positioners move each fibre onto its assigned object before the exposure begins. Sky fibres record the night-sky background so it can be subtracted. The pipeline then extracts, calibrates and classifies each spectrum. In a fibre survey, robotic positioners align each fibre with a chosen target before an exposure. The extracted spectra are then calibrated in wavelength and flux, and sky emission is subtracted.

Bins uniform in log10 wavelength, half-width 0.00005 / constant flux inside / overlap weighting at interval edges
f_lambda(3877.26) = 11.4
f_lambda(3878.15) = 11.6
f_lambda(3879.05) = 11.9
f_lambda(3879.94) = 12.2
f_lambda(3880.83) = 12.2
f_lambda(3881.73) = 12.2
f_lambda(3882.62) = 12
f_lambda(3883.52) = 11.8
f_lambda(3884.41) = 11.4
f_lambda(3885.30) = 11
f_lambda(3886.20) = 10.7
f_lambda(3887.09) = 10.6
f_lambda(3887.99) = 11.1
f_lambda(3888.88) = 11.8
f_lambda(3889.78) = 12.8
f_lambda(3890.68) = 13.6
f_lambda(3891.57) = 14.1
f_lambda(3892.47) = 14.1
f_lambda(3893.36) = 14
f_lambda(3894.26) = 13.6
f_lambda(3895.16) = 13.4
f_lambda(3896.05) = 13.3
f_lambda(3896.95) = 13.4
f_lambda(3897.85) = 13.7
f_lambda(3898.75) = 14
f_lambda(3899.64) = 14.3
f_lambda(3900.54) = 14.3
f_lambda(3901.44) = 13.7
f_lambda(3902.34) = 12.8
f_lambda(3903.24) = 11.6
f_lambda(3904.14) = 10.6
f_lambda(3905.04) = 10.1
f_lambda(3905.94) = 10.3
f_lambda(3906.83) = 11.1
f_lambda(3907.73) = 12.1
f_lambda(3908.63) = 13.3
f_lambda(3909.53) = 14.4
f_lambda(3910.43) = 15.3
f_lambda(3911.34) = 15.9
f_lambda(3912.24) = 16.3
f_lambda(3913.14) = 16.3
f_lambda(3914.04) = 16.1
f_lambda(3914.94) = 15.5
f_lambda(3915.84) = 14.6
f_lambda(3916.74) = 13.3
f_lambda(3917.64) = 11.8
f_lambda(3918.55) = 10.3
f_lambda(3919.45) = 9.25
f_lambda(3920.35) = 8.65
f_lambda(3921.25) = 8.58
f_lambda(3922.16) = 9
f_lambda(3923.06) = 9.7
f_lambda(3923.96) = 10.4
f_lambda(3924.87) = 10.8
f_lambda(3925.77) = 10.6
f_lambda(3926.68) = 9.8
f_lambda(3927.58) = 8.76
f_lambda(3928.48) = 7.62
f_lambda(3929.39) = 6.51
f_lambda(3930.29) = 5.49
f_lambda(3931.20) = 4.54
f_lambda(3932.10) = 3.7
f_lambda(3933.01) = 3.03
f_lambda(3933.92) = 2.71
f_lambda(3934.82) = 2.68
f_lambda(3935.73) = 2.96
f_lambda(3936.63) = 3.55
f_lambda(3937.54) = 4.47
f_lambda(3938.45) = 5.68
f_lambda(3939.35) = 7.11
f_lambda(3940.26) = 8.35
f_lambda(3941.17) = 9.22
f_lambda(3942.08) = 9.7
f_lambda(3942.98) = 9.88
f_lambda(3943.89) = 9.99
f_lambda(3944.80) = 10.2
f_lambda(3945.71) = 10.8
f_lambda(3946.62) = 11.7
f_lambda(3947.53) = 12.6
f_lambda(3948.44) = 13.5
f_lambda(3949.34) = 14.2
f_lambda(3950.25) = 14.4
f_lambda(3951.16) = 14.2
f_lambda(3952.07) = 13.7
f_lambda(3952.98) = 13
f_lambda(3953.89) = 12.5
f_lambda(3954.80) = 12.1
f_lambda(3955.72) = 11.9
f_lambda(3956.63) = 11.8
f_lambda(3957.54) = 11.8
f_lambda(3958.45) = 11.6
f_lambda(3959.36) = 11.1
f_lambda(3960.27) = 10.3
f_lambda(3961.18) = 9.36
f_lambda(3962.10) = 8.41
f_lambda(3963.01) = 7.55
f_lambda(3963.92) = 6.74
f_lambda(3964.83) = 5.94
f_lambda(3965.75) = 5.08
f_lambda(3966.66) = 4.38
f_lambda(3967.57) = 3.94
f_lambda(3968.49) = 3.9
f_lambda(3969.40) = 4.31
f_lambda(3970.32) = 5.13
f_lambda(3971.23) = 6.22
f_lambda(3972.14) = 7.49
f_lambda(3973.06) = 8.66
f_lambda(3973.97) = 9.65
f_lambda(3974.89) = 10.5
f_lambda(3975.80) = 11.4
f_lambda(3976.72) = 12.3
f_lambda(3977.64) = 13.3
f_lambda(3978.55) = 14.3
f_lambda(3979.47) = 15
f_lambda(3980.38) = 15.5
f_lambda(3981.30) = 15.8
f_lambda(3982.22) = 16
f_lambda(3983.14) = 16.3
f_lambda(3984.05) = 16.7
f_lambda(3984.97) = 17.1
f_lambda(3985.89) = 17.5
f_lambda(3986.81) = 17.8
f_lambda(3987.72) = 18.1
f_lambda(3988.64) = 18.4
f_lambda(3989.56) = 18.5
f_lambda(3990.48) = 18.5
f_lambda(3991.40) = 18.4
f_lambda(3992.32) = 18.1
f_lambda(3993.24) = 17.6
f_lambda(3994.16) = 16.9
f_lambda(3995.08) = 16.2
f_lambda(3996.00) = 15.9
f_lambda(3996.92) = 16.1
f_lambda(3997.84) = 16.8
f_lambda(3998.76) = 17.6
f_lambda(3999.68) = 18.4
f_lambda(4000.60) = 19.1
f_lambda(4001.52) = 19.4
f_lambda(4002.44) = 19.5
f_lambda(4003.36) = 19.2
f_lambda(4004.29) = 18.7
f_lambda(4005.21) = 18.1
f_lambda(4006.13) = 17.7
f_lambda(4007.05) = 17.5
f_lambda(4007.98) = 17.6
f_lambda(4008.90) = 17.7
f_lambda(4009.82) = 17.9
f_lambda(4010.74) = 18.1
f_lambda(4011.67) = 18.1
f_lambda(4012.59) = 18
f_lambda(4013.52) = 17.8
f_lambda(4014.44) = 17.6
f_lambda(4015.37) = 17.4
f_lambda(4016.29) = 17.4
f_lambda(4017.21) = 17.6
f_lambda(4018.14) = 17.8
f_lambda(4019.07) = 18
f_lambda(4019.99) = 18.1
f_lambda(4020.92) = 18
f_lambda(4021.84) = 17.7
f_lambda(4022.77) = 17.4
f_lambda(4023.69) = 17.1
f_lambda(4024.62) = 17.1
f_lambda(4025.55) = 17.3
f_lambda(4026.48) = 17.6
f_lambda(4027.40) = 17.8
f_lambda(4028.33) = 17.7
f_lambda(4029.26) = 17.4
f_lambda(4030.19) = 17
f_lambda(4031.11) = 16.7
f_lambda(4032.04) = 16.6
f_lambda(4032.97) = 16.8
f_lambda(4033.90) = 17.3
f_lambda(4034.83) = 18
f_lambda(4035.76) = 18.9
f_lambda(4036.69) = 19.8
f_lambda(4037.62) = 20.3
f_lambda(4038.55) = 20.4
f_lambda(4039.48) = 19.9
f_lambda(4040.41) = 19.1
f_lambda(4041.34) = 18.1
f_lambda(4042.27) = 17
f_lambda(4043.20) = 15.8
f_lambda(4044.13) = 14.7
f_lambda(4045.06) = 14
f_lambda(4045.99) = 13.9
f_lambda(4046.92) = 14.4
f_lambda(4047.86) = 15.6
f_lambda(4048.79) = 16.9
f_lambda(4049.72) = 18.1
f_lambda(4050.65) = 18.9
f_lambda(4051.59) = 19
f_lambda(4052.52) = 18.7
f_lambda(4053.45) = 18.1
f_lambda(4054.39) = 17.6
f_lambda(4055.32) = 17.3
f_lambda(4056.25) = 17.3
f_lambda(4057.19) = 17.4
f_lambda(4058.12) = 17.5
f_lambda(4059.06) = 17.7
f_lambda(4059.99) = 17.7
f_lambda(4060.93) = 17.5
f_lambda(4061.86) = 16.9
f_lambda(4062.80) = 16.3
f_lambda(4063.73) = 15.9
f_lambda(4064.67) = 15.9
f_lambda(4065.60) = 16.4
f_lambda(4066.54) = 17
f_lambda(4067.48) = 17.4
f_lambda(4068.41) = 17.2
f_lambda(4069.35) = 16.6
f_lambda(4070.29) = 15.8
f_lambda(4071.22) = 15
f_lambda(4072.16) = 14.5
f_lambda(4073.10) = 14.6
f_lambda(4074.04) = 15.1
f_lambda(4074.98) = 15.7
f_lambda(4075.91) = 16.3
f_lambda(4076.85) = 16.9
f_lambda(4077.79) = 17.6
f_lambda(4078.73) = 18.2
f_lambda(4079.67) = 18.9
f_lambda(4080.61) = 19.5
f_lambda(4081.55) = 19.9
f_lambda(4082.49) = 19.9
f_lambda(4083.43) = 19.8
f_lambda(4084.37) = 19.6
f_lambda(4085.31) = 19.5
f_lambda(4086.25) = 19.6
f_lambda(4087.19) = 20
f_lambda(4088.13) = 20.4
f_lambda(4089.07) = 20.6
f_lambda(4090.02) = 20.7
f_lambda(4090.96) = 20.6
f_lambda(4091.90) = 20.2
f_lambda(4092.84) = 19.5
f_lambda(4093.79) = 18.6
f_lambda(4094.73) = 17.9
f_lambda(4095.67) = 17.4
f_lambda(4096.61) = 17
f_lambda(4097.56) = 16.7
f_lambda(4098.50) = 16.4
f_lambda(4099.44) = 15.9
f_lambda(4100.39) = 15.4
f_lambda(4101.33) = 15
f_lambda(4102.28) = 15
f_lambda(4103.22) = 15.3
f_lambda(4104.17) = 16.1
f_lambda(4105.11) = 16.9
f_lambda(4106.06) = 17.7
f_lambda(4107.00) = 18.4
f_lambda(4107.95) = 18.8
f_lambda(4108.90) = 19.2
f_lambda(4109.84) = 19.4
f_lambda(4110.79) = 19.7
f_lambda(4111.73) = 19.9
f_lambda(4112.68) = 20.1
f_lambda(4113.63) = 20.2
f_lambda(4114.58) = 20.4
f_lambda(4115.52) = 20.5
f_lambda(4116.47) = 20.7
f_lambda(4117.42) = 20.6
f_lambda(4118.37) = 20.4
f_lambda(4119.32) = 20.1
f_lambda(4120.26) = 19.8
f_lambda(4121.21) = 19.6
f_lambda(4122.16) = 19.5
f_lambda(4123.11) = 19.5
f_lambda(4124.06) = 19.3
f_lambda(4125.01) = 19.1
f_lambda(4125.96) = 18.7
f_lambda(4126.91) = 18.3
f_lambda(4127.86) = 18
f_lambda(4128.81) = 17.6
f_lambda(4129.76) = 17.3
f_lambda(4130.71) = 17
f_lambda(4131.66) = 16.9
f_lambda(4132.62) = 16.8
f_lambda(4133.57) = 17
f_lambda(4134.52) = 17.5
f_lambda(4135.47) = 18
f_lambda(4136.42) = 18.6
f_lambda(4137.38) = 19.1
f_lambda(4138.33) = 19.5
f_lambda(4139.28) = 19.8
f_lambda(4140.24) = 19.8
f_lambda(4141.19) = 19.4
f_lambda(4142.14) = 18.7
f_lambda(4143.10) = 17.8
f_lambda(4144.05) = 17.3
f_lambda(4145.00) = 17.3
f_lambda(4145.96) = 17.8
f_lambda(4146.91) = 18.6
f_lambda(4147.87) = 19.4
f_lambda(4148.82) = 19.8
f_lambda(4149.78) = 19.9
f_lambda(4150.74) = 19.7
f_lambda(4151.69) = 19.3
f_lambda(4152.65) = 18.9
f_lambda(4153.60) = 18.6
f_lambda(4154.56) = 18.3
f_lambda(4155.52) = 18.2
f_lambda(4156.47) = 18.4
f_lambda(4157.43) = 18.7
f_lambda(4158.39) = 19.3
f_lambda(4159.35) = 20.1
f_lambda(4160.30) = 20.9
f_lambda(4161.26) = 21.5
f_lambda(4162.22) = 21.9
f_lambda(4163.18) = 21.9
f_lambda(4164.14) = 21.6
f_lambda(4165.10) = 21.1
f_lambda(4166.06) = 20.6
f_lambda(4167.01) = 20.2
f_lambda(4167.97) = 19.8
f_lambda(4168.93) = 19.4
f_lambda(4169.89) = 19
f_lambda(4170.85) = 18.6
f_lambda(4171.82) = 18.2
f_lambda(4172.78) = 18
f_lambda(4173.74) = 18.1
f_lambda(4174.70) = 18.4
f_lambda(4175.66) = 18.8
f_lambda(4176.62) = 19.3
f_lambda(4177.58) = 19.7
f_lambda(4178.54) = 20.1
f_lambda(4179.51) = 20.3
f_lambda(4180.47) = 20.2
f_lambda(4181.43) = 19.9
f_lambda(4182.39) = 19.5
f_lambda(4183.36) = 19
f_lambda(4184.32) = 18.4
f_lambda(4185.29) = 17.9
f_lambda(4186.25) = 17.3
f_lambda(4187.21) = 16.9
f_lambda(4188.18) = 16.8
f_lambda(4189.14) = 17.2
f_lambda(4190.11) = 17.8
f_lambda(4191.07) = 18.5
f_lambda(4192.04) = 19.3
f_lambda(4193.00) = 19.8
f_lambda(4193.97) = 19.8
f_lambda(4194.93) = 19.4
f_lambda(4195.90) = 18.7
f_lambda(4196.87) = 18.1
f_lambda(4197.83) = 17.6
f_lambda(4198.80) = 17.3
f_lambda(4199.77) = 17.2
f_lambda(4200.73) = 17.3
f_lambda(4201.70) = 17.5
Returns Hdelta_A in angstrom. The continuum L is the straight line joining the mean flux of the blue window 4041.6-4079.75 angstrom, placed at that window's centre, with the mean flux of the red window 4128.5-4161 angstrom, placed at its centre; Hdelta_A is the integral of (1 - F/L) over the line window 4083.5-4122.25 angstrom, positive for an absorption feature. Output -2.5 angstrom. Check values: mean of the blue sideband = 16.7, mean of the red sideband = 18.6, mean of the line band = 18.8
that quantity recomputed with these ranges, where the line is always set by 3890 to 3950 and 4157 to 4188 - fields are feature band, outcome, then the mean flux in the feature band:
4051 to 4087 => -3.50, 17.4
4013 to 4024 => -2.74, 17.7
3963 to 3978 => 6.13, 7.4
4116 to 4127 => -1.22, 19.7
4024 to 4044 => -4.35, 17.9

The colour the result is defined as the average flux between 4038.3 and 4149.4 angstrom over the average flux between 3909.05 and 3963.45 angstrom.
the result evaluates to 1.8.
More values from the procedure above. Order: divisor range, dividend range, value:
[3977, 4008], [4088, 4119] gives 1.07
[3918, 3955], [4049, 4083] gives 1.93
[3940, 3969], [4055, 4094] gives 1.76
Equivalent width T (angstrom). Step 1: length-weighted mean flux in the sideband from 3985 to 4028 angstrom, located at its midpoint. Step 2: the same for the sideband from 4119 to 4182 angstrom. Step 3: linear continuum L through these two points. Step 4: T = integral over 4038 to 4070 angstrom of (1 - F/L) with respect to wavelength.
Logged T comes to 1.9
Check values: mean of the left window 17.8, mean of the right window 19.1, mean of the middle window 17.1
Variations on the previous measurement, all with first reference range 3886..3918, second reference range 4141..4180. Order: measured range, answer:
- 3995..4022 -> -3.54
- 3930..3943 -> 8.04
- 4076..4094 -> -1.88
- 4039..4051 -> 0.01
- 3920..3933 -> 5.52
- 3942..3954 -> 1.79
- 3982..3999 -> -2.14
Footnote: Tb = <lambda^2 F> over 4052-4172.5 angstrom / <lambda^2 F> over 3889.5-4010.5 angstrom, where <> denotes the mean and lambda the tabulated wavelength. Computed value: 1.63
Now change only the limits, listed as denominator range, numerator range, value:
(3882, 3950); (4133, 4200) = 1.99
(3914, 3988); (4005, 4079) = 1.79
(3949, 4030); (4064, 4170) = 1.35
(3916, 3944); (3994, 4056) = 2.39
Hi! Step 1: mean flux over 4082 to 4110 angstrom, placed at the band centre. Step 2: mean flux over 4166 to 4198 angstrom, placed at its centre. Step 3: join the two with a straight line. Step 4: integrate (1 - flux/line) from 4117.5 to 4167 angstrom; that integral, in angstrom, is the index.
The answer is -1.4 angstrom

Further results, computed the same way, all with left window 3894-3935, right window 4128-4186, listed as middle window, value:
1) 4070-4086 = -1.0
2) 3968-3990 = 0.6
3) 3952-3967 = 3.3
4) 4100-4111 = 0.1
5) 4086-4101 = -1.4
